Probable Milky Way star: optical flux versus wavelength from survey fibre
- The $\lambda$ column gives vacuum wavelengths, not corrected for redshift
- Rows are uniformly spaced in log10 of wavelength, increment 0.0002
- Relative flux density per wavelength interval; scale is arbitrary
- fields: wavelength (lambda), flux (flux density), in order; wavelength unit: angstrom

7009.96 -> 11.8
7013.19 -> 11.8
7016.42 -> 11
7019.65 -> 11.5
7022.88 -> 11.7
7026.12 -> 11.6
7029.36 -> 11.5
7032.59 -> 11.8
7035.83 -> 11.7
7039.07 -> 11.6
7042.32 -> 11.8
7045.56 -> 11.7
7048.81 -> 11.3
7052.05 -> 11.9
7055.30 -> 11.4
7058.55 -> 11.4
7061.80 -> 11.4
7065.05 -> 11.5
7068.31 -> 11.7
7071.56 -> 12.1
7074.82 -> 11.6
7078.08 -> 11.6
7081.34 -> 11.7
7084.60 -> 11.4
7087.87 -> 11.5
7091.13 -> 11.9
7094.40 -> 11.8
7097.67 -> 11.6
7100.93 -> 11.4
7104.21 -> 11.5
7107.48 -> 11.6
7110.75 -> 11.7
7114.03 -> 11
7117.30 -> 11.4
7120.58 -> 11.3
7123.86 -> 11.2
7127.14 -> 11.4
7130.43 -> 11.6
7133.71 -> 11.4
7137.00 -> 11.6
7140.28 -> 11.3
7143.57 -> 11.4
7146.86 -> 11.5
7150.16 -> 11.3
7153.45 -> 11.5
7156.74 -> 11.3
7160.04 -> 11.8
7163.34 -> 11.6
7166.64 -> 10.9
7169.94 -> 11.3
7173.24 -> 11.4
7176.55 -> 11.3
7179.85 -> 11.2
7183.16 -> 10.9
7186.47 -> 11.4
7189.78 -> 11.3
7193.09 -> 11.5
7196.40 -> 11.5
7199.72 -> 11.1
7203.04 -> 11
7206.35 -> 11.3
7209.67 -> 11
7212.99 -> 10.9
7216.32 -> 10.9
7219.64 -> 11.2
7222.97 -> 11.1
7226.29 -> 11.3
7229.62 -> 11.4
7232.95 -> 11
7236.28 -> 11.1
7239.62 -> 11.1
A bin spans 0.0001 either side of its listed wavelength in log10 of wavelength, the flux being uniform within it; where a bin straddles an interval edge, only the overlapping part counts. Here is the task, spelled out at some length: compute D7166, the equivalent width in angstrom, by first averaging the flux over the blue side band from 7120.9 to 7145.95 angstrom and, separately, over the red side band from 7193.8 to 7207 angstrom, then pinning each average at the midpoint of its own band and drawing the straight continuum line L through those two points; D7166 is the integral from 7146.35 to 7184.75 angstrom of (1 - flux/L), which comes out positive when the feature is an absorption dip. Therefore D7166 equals 0.0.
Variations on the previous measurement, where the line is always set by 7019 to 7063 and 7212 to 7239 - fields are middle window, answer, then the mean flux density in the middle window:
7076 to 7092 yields -0.2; 11.6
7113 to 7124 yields 0.1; 11.2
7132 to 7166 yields -0.4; 11.5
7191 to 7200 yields -0.2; 11.4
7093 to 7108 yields -0.2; 11.6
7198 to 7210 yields 0.1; 11.1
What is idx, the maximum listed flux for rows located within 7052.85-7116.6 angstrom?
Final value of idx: 12.1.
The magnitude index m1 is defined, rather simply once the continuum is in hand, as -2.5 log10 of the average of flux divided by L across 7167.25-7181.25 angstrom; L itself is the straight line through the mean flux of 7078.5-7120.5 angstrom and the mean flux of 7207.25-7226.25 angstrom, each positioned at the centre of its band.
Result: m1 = 0.00 mag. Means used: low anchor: 11.5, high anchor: 11.1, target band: 11.3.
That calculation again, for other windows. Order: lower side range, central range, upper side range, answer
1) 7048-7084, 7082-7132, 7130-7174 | 0.00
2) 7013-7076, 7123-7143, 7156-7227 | 0.00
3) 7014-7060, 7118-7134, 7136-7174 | 0.01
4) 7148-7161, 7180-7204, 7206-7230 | 0.00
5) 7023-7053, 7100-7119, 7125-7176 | 0.01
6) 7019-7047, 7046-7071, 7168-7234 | 0.00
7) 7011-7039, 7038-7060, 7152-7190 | 0.00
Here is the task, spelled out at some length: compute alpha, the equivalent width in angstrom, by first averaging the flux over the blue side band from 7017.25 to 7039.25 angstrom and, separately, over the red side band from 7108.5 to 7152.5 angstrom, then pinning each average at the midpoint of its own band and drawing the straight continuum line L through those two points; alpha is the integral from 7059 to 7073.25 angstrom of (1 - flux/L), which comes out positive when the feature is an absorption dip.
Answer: -0.1 angstrom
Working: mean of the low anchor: 11.6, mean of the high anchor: 11.4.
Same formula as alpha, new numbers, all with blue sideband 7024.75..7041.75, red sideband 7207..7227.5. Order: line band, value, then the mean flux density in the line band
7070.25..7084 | -0.2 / 11.7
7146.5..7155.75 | -0.1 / 11.4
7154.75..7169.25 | -0.2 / 11.4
